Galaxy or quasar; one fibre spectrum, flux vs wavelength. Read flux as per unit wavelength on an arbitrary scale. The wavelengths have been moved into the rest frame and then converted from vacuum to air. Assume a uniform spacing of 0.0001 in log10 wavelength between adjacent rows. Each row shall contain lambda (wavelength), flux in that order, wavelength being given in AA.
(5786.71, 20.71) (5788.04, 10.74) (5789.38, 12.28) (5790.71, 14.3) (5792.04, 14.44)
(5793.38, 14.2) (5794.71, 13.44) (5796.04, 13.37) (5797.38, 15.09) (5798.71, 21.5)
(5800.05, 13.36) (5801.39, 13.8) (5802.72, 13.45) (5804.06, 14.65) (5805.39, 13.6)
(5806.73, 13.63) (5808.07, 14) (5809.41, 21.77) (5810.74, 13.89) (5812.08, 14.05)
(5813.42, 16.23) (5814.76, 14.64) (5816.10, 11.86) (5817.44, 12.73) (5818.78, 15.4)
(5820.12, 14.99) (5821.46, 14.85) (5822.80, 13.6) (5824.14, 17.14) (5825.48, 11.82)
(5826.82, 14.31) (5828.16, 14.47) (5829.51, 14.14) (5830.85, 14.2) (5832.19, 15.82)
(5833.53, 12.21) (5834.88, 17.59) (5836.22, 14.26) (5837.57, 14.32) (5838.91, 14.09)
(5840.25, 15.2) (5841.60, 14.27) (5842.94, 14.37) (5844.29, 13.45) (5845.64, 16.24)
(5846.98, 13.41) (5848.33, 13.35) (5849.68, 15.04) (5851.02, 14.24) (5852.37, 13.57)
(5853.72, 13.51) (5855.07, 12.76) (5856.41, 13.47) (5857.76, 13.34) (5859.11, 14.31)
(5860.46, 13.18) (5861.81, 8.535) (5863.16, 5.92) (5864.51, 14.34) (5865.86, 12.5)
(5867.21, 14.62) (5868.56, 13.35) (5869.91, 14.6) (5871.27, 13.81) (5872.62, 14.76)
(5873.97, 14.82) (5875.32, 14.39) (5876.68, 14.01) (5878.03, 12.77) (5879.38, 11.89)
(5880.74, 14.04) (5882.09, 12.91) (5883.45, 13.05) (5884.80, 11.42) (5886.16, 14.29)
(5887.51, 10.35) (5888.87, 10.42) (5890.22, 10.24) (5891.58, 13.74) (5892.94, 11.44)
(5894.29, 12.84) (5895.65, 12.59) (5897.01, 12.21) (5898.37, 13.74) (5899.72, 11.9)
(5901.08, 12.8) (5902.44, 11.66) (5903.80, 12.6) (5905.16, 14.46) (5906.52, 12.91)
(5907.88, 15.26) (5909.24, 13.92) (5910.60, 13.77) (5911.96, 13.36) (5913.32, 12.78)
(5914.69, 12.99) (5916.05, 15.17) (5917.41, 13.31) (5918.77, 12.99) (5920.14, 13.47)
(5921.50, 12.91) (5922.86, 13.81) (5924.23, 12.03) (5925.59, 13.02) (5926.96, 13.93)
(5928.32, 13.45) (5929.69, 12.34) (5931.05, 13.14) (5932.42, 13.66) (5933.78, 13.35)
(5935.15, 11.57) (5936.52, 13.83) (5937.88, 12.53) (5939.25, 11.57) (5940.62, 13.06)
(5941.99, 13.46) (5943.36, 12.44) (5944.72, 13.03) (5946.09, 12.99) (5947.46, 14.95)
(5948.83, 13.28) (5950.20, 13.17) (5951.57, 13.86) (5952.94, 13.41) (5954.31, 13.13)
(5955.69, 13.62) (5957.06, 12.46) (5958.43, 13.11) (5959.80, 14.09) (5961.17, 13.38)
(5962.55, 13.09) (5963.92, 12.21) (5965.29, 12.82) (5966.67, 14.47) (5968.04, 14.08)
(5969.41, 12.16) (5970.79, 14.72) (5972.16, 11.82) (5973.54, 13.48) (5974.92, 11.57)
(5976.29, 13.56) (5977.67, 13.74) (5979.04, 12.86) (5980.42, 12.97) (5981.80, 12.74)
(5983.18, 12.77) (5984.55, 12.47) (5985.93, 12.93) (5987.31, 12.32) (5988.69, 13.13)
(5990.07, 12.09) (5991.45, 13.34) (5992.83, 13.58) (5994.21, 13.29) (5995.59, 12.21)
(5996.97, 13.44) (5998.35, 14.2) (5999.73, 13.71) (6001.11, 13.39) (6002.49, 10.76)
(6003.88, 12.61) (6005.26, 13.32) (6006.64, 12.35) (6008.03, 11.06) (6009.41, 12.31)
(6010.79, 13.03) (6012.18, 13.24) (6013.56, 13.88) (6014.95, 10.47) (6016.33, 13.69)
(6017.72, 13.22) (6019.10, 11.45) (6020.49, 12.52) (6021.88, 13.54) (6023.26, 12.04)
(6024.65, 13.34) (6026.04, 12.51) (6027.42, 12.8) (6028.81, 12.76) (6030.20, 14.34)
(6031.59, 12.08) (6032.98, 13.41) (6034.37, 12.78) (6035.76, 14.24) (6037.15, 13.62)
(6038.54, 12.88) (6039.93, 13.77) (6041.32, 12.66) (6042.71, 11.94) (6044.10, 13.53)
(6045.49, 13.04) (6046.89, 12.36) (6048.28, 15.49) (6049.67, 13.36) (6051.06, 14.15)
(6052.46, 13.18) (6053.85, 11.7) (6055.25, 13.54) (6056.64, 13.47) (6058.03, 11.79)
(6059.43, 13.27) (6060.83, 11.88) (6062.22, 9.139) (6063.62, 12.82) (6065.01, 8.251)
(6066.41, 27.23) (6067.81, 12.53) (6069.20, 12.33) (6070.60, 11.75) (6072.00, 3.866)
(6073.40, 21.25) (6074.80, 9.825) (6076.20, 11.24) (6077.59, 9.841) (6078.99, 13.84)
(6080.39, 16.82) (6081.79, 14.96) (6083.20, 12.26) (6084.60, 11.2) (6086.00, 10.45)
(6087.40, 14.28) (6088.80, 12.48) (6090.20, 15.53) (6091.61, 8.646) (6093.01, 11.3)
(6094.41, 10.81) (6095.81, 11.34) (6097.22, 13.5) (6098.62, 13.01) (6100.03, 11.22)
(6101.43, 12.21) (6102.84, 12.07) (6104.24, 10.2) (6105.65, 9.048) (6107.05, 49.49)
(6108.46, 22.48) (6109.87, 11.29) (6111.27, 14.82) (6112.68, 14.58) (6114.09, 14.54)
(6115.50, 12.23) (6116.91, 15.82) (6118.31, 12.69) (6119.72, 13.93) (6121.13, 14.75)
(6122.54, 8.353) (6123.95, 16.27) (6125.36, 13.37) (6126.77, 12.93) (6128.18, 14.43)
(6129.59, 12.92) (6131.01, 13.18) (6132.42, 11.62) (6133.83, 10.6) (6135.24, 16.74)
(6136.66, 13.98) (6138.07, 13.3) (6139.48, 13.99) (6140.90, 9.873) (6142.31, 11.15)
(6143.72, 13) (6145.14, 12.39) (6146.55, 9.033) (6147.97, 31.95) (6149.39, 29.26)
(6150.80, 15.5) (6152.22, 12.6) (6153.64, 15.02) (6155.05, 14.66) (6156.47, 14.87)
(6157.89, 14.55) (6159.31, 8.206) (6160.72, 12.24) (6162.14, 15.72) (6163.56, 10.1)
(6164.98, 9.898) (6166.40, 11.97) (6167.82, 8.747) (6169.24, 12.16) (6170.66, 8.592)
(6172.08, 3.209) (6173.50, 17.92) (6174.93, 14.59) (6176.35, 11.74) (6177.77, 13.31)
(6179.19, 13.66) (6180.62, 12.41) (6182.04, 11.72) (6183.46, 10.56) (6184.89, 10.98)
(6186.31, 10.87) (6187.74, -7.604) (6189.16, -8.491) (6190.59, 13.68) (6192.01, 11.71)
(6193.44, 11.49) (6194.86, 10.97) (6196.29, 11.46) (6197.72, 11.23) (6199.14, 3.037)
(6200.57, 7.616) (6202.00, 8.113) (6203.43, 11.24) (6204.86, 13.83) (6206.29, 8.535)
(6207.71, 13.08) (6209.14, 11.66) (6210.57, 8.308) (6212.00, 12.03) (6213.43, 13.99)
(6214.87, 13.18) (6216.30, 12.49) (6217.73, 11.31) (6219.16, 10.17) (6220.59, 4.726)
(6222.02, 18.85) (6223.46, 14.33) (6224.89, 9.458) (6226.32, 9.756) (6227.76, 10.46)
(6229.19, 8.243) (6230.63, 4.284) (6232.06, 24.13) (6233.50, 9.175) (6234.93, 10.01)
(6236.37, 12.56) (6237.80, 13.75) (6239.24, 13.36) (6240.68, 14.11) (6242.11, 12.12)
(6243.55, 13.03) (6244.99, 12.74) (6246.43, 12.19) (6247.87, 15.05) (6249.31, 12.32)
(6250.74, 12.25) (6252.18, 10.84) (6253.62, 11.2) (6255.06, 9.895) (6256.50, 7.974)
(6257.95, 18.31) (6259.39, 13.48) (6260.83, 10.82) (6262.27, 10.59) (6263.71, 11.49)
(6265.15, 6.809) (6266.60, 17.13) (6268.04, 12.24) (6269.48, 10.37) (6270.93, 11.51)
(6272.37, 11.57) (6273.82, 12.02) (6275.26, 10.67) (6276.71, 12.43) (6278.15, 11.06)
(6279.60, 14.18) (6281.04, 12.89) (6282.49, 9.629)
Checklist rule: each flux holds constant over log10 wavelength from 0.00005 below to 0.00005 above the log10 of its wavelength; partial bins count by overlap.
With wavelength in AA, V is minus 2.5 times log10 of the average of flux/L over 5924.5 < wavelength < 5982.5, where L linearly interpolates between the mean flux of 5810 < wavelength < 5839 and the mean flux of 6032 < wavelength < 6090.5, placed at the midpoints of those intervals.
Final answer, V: 0.042 mag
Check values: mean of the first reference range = 14.4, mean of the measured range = 13.1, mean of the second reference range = 13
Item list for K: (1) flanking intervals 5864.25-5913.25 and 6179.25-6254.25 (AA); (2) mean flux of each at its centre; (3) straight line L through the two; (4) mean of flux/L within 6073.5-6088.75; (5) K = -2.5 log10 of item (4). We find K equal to -0.096 mag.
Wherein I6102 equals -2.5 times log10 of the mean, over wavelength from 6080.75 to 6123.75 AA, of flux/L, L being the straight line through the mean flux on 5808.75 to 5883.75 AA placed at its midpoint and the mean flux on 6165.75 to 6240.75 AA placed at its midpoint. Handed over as -0.21 mag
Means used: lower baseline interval 14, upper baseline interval 10.6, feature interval 14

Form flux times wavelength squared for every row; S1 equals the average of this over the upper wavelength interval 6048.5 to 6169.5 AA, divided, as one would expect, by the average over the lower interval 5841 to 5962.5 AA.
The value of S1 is 1.11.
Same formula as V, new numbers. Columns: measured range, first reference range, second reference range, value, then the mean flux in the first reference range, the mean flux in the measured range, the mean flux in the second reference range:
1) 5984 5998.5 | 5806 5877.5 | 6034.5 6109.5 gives 0.06 mag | 14.1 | 13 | 13.5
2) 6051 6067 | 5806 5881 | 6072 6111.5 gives 0.06 mag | 14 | 13.2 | 13.9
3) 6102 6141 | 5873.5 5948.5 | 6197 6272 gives -0.21 mag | 13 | 14.7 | 11.5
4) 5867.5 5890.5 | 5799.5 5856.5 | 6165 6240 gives 0.06 mag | 14.4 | 13.1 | 10.5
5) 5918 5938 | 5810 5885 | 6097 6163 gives 0.08 mag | 13.8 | 13.1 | 14.7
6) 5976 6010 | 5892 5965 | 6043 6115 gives 0.04 mag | 13.1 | 12.8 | 13.6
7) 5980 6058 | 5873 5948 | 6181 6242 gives -0.08 mag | 13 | 12.9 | 10.4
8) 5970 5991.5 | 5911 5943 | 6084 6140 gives 0.04 mag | 13.1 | 12.9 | 13.9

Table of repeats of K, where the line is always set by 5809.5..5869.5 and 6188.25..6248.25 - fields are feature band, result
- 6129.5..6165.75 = -0.222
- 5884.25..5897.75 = 0.133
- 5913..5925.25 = 0.002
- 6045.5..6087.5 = -0.067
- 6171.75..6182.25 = -0.128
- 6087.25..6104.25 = -0.013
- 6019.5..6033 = -0.036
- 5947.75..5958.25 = -0.024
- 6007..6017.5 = 0.002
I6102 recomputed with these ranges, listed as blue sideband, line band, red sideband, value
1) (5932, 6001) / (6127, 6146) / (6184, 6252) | -0.12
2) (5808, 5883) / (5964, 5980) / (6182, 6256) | -0.03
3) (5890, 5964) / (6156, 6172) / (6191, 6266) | 0.06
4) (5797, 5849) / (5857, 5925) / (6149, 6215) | 0.08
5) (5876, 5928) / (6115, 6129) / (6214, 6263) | -0.10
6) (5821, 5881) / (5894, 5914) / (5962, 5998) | 0.03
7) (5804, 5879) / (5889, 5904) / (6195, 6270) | 0.12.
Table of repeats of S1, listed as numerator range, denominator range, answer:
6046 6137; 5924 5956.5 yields 1.08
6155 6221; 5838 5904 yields 0.88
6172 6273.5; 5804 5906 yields 0.92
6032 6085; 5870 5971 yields 1.04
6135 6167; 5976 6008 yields 1.17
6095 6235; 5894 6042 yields 1.01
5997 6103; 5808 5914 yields 1.00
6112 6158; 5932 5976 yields 1.16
